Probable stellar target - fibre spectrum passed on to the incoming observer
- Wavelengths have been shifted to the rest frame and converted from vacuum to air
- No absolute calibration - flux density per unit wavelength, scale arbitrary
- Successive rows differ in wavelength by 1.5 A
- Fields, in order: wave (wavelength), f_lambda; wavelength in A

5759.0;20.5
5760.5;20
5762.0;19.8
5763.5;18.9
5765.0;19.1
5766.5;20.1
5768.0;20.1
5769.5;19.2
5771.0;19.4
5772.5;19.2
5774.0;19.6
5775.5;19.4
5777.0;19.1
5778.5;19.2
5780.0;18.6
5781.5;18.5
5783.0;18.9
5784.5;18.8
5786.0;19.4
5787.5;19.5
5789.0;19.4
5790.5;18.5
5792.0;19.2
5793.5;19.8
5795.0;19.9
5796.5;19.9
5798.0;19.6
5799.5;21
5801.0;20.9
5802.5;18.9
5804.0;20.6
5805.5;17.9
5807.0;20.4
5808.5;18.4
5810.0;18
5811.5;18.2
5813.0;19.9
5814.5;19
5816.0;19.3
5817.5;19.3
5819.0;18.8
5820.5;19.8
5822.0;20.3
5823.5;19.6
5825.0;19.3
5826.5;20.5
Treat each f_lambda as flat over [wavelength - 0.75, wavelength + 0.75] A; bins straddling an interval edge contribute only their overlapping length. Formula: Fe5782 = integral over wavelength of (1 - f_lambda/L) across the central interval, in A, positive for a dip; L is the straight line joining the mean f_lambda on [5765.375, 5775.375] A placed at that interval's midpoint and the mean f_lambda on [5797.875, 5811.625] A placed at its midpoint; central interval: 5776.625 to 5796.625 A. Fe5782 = 0.34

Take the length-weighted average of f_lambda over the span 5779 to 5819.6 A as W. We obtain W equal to 19.3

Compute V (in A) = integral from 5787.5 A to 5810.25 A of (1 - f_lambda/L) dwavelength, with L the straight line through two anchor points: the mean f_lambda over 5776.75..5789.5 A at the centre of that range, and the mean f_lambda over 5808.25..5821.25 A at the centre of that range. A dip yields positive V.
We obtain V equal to -0.6 A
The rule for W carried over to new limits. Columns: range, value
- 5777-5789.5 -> 19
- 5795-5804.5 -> 20.1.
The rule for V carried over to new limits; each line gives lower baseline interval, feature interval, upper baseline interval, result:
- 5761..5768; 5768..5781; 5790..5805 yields 0.26 A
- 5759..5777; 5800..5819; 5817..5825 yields 0.30 A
